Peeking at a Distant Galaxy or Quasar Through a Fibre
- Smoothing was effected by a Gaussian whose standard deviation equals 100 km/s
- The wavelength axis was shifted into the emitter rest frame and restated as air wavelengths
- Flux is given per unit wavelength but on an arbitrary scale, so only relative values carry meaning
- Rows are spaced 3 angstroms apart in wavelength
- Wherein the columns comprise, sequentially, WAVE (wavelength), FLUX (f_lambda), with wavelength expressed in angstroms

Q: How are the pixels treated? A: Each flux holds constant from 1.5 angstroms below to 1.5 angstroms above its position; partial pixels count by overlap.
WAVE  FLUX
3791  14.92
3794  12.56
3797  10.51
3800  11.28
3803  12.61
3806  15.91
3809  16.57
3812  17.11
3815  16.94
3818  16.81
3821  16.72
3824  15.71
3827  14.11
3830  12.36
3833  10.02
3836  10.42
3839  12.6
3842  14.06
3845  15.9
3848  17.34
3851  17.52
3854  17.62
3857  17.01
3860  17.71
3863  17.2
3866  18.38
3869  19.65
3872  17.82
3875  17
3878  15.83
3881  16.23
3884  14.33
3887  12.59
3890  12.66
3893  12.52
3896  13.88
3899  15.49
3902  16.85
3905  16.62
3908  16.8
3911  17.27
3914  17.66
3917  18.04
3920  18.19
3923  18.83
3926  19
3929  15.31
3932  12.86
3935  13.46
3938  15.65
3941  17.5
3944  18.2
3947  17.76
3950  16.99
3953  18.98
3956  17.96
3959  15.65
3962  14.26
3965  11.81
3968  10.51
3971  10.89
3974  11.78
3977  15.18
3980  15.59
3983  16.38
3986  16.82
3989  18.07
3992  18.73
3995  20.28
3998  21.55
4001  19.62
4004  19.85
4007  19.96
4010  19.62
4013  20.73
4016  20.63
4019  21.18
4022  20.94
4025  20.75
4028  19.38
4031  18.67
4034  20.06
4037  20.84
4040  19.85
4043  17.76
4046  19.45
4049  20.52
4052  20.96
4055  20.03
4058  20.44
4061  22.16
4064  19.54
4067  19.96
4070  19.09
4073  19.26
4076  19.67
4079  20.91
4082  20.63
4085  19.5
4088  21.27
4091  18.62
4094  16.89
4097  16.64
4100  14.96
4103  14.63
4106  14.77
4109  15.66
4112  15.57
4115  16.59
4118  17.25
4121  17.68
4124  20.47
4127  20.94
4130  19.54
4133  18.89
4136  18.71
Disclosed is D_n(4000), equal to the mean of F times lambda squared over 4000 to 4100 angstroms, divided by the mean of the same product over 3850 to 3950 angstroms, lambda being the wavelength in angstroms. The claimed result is 1.3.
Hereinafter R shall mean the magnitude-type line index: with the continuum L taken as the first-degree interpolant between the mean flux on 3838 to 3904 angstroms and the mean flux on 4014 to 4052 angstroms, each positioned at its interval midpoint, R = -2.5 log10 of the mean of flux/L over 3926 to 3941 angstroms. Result 0.16 mag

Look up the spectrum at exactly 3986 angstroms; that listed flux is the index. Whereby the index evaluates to 16.82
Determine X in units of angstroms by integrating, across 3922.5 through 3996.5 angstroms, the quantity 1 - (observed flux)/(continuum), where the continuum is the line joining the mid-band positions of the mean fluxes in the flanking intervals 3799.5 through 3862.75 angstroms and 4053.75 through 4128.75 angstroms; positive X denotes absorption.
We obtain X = 4.0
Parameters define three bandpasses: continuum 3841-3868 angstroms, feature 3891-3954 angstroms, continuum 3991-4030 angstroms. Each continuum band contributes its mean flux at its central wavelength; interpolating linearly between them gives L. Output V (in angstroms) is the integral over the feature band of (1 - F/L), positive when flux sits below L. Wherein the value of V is 6.7 angstroms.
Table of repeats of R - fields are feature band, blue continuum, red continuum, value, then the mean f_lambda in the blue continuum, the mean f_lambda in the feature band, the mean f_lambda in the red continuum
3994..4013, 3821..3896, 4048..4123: -0.164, 15.3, 20.2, 18.5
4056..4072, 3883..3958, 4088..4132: -0.184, 16.2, 20.2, 17.3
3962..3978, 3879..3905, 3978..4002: 0.398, 14.5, 12.1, 18.3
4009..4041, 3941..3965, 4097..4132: -0.194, 16.8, 20.3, 17.1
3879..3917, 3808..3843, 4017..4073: 0.065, 14.4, 15.4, 20.1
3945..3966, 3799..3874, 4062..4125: 0.026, 15.6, 16.4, 18.1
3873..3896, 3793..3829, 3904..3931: 0.147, 14.7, 14.5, 17.5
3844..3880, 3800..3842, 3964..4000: -0.185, 14.3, 17.4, 15.7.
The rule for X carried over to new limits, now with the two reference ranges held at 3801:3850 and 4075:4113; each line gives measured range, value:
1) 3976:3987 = 0.29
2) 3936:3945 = -0.50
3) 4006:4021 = -3.29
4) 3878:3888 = 0.42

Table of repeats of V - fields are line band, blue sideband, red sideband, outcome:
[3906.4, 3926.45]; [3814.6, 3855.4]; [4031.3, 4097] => -1.6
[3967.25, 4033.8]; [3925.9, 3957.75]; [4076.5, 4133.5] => -4.1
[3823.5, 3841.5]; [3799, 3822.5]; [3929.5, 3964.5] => 3.7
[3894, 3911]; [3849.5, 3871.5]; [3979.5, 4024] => 2.2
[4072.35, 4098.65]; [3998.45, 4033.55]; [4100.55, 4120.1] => -3.6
